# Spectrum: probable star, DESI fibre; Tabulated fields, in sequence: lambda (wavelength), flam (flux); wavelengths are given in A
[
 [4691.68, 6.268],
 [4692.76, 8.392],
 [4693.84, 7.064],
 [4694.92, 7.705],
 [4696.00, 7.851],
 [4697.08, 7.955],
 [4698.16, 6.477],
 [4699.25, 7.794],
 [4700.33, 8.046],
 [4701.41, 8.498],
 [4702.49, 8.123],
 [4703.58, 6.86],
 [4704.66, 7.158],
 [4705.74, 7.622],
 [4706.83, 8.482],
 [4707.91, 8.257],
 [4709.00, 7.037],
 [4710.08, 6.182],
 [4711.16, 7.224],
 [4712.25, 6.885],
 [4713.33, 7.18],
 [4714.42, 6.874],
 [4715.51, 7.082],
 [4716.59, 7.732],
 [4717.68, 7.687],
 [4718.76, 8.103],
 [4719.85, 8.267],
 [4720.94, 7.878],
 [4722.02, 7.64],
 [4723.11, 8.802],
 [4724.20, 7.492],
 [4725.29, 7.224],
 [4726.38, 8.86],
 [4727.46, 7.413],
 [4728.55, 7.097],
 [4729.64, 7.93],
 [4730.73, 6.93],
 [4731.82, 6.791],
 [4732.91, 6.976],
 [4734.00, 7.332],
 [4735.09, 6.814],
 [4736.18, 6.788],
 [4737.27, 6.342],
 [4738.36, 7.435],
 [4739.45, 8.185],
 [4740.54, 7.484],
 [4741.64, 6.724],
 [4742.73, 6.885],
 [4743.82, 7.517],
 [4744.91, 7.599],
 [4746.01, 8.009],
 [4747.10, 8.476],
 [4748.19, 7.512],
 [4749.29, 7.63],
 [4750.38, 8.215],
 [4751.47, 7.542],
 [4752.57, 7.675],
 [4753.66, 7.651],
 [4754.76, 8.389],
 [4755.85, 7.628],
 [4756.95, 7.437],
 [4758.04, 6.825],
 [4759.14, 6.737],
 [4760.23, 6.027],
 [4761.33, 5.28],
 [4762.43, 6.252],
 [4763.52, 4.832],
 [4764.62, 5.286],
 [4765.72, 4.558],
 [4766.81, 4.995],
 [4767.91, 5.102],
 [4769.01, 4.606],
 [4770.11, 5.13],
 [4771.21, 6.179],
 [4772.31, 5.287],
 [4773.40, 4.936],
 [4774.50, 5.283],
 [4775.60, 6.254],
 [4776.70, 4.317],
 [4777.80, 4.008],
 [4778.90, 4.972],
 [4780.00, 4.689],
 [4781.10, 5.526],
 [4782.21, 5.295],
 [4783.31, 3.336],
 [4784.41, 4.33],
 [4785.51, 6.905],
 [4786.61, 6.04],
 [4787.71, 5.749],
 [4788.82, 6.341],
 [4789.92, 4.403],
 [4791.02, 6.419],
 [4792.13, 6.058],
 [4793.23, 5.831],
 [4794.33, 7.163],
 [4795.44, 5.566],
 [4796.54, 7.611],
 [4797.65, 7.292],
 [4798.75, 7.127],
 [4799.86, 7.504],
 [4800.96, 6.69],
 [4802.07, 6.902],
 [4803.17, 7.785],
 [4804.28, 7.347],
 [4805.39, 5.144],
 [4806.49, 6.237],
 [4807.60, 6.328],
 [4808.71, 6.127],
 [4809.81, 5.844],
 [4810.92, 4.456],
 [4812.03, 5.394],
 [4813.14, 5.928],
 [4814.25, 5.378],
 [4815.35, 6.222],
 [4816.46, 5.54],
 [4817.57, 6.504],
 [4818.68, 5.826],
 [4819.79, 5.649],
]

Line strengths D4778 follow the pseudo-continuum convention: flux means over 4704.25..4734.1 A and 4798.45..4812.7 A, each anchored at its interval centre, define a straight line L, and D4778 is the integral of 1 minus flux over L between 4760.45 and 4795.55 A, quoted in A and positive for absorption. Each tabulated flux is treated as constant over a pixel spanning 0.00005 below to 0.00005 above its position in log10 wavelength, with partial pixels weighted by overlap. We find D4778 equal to 7.2 A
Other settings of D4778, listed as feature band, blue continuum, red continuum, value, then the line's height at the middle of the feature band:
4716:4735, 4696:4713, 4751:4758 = -0.2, 7.57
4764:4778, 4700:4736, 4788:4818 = 3.4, 6.73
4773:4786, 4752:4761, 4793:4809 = 3.7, 6.98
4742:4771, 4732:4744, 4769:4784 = -2.6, 6.09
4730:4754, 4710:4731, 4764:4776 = -3.2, 6.55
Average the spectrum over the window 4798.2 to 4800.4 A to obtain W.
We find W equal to 7.31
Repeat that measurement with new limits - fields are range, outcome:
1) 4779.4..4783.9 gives 4.71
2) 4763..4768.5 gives 4.95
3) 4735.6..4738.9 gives 6.86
